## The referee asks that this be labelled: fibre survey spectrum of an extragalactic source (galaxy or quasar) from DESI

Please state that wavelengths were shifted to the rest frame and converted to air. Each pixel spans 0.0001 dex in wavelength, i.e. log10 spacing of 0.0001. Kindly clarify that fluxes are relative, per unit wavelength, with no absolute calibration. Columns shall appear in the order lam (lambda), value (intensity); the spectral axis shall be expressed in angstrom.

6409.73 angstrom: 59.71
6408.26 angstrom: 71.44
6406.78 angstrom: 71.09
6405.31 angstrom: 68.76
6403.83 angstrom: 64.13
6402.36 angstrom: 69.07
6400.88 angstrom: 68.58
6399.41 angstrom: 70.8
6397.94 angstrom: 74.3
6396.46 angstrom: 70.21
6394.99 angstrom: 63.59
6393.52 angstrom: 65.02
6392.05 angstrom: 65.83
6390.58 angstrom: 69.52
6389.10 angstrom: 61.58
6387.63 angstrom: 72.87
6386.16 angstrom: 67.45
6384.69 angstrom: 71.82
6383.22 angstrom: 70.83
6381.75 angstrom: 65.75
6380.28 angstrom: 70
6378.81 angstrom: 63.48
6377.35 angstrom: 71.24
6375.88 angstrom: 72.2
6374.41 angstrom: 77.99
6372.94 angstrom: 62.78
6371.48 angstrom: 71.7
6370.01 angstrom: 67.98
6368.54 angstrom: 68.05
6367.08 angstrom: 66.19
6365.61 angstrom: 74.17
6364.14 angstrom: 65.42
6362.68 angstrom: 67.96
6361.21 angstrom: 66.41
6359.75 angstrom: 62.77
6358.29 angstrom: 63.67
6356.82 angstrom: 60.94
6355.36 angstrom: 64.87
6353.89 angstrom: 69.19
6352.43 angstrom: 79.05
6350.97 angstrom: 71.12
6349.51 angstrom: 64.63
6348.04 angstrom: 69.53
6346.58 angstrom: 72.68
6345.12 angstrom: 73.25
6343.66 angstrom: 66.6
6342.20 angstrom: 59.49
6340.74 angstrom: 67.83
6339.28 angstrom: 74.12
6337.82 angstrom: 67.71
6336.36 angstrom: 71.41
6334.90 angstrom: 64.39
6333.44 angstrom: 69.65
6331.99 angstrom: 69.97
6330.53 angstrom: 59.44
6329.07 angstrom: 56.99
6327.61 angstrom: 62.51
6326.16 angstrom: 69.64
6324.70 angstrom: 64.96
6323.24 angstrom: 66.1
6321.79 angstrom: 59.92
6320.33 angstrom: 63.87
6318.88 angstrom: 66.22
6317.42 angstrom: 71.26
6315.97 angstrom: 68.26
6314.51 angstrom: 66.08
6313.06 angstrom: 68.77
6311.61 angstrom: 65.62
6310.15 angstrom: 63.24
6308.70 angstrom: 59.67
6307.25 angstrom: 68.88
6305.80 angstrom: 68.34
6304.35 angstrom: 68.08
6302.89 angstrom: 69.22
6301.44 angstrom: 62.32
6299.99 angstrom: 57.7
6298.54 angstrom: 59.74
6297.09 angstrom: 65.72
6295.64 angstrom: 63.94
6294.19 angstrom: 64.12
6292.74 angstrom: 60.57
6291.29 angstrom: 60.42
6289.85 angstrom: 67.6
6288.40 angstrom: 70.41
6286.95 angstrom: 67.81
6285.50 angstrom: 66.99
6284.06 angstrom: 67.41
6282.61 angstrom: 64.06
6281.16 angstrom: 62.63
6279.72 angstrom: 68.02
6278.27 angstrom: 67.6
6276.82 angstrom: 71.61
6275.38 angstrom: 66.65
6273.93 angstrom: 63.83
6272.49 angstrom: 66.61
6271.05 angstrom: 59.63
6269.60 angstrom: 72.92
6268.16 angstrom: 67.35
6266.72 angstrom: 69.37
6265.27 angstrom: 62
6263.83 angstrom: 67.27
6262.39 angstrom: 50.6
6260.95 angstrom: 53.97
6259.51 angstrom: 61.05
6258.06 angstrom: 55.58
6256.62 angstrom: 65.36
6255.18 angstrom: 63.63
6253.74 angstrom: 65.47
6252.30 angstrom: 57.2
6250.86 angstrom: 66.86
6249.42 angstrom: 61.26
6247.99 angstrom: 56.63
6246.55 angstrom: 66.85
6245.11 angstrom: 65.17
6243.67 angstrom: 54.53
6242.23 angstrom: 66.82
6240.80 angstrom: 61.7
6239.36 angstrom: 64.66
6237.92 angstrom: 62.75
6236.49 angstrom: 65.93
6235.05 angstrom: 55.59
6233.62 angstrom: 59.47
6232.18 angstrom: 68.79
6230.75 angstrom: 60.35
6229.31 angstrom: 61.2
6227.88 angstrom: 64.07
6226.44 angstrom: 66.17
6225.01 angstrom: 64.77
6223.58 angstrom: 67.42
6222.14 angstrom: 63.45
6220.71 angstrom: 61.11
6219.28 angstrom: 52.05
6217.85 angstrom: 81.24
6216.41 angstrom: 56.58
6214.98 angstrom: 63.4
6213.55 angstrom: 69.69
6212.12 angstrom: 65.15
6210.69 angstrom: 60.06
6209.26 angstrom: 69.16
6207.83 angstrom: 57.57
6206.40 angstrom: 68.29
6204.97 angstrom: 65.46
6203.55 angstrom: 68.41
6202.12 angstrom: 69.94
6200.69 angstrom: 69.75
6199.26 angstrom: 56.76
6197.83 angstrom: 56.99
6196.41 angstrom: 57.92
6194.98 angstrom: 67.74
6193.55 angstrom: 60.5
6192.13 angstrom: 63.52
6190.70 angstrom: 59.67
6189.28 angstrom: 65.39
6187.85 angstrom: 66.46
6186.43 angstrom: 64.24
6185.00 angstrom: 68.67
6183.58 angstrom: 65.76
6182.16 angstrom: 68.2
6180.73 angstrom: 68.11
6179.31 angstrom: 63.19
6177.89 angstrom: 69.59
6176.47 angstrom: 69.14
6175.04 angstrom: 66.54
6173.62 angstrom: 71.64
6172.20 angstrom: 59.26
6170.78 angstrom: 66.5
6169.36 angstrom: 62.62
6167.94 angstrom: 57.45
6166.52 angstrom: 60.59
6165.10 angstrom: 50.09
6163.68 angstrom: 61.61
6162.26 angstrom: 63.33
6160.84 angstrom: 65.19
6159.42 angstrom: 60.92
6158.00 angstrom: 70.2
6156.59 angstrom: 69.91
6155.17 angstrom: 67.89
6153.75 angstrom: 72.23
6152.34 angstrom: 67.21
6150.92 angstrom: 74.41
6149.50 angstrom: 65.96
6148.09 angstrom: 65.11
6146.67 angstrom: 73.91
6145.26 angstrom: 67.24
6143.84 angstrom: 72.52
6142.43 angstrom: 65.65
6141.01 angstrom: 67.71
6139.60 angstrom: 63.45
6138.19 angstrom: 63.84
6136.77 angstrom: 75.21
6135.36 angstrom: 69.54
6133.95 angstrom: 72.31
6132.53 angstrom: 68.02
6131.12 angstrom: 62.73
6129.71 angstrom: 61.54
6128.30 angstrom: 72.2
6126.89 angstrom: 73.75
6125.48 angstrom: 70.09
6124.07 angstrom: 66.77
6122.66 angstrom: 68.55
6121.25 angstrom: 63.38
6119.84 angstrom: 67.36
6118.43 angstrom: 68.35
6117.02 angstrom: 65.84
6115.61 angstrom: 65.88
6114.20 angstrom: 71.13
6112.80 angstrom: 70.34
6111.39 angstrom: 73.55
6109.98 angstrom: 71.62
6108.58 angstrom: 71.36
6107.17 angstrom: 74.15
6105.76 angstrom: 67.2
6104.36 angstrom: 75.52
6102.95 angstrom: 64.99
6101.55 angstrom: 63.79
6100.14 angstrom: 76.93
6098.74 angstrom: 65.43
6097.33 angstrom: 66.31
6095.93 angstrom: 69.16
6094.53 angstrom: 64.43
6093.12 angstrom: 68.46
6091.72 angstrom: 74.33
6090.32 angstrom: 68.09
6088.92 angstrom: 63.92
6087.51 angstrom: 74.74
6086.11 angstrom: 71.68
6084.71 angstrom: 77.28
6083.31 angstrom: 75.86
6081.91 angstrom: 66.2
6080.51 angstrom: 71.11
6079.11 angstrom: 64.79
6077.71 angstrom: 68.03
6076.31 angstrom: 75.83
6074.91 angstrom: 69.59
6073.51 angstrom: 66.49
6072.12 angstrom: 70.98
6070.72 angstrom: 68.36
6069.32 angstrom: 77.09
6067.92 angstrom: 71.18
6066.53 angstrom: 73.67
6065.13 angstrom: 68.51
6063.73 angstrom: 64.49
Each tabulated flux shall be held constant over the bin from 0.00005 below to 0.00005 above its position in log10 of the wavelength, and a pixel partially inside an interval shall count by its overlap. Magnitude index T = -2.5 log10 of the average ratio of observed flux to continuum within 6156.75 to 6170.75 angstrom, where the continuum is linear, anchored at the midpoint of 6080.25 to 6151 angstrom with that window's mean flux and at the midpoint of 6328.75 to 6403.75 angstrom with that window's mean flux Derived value 0.12 mag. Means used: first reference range 69.1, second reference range 68.1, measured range 61.9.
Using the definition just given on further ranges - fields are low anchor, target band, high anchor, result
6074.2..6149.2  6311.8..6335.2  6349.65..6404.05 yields 0.05 mag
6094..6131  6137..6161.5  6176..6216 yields -0.02 mag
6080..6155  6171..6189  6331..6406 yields 0.04 mag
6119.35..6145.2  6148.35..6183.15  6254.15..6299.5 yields 0.03 mag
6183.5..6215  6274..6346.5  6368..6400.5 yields 0.02 mag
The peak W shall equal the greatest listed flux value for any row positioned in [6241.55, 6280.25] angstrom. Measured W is 72.92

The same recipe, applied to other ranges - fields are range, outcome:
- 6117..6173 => 75.21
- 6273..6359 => 79.05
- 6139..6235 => 81.24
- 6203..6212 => 69.16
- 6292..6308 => 69.22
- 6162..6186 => 71.64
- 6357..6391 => 77.99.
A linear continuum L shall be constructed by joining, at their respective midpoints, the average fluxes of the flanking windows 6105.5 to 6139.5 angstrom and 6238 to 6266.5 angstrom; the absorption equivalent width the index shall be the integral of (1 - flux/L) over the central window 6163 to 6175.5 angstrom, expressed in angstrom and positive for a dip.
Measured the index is 0.8 angstrom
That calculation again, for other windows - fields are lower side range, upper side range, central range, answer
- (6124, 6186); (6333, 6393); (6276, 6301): 1.0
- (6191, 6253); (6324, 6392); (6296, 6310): 0.4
